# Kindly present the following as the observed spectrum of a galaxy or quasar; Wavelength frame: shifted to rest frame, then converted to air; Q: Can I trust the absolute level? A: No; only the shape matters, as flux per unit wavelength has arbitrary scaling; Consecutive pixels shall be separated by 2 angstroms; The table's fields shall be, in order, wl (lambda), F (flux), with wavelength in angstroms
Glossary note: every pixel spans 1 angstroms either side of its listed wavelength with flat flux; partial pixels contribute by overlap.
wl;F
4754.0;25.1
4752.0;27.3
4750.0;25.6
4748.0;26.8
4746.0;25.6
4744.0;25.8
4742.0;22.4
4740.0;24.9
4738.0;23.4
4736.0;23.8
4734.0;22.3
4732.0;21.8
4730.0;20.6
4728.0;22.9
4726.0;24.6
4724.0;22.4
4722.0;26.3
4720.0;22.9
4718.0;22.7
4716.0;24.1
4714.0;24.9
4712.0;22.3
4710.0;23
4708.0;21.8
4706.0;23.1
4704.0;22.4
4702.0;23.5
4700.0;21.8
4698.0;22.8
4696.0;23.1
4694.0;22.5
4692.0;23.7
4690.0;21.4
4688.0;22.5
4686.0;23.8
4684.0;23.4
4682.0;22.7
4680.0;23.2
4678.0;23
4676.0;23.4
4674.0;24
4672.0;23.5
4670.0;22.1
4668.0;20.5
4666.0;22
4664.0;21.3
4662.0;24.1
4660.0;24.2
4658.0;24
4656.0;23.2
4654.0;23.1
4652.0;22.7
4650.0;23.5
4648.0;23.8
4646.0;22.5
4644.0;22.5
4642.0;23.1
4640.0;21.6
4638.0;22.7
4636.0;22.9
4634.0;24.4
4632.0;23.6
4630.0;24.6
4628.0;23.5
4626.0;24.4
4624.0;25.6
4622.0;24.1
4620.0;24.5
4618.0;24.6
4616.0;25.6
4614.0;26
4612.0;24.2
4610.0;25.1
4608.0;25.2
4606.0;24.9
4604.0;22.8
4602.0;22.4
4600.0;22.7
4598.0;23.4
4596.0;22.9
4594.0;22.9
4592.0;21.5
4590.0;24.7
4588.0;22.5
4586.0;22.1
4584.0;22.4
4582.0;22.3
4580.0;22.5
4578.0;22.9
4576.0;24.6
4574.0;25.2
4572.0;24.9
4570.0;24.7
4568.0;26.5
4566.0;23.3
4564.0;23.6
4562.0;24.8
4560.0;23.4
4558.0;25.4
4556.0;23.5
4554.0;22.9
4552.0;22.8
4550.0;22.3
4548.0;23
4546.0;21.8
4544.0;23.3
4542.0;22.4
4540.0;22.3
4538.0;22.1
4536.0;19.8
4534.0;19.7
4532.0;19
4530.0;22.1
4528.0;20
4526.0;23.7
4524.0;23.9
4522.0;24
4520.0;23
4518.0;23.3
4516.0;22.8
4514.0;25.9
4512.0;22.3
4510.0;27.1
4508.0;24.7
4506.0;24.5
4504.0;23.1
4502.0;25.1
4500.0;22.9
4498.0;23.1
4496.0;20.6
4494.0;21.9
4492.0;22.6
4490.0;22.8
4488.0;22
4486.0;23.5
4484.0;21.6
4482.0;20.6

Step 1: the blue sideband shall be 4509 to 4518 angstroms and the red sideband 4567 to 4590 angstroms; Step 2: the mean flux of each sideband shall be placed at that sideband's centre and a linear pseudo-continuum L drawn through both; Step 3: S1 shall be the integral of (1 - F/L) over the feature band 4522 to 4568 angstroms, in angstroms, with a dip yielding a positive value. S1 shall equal 2.8 angstroms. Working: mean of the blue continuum 24.4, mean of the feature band 22.6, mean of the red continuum 23.7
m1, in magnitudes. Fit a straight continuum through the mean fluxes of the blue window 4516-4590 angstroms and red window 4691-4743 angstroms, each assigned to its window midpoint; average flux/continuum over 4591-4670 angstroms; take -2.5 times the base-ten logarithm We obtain -0.022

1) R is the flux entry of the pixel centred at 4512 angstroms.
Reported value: 22.3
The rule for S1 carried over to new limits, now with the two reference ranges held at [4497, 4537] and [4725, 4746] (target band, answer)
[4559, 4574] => -0.93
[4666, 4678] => 0.30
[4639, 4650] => 0.21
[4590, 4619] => -0.95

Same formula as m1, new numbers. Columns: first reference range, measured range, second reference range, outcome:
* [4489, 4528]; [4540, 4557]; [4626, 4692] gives 0.03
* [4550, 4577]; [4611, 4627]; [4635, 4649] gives -0.08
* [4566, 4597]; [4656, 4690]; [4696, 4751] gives 0.03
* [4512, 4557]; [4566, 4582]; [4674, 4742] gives -0.08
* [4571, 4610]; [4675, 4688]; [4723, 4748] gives 0.01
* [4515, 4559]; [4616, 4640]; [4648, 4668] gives -0.05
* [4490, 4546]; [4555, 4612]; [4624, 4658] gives -0.03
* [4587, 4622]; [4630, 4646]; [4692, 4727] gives 0.03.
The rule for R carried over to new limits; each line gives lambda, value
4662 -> 24.1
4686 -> 23.8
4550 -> 22.3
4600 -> 22.7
